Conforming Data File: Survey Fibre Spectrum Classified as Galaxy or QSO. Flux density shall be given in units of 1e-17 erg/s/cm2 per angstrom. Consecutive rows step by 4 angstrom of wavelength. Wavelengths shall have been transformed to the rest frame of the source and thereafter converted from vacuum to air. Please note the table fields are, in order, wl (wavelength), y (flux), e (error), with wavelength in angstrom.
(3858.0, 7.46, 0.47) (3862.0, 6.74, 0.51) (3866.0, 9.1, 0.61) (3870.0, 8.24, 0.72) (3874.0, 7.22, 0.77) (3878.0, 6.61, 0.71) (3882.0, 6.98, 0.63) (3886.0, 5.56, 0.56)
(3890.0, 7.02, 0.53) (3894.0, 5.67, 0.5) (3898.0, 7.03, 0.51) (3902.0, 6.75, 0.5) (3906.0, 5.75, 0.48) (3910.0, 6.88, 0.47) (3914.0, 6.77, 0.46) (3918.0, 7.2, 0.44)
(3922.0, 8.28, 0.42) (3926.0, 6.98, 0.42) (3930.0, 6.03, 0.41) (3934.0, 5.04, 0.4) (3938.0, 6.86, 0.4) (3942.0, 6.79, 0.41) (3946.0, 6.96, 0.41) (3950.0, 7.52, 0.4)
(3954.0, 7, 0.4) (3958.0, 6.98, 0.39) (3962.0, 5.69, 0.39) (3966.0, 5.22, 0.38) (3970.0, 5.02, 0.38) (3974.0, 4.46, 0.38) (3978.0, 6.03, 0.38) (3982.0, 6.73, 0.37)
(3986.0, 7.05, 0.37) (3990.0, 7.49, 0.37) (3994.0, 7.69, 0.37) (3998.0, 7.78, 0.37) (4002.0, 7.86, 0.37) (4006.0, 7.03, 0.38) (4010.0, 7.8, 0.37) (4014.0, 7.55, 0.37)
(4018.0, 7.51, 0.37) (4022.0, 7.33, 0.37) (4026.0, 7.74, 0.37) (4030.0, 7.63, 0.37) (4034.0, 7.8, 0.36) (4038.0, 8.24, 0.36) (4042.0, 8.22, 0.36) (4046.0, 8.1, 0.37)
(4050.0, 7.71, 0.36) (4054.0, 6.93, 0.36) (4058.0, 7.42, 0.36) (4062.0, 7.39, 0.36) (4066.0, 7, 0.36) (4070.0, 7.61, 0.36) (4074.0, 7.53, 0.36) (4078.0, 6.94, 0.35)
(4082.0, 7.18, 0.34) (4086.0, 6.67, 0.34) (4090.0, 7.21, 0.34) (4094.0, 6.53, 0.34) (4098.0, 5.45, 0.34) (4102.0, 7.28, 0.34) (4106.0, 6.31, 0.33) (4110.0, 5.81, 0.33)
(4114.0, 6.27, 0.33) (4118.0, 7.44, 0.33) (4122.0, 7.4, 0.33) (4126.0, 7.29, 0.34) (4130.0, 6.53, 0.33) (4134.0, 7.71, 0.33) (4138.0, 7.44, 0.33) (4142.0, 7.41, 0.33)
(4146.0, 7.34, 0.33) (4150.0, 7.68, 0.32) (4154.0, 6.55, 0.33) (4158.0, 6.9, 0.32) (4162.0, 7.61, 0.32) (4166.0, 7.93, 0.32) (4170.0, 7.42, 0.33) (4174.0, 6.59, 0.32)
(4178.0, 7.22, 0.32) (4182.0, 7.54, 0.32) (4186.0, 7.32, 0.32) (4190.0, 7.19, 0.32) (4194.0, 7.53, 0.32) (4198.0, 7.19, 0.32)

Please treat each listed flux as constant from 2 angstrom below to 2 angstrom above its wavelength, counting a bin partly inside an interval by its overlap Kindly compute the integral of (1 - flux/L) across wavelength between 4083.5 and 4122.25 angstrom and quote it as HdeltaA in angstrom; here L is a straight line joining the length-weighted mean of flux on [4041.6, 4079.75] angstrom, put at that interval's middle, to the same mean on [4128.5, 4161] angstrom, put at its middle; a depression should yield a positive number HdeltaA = 3.8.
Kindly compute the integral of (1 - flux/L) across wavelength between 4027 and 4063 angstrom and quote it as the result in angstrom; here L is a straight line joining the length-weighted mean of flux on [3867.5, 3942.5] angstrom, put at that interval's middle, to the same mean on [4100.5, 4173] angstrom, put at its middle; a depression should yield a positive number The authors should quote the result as -3.9 angstrom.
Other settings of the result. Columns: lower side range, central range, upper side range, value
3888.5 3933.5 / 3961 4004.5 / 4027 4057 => 4.94 angstrom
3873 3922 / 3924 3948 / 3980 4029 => 1.79 angstrom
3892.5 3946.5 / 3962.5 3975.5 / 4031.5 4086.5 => 3.63 angstrom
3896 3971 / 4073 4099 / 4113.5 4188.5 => 0.91 angstrom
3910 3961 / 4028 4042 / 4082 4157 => -2.15 angstrom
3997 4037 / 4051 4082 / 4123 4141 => 0.80 angstrom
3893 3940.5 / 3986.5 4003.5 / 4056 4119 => -2.29 angstrom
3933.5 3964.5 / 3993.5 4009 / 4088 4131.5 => -2.15 angstrom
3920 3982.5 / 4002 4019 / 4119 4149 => -2.19 angstrom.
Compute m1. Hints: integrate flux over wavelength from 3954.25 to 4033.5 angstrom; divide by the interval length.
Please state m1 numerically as 6.89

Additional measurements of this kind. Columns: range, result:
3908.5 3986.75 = 6.46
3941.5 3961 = 7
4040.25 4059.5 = 7.68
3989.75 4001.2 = 7.7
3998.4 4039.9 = 7.65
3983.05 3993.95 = 7.3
